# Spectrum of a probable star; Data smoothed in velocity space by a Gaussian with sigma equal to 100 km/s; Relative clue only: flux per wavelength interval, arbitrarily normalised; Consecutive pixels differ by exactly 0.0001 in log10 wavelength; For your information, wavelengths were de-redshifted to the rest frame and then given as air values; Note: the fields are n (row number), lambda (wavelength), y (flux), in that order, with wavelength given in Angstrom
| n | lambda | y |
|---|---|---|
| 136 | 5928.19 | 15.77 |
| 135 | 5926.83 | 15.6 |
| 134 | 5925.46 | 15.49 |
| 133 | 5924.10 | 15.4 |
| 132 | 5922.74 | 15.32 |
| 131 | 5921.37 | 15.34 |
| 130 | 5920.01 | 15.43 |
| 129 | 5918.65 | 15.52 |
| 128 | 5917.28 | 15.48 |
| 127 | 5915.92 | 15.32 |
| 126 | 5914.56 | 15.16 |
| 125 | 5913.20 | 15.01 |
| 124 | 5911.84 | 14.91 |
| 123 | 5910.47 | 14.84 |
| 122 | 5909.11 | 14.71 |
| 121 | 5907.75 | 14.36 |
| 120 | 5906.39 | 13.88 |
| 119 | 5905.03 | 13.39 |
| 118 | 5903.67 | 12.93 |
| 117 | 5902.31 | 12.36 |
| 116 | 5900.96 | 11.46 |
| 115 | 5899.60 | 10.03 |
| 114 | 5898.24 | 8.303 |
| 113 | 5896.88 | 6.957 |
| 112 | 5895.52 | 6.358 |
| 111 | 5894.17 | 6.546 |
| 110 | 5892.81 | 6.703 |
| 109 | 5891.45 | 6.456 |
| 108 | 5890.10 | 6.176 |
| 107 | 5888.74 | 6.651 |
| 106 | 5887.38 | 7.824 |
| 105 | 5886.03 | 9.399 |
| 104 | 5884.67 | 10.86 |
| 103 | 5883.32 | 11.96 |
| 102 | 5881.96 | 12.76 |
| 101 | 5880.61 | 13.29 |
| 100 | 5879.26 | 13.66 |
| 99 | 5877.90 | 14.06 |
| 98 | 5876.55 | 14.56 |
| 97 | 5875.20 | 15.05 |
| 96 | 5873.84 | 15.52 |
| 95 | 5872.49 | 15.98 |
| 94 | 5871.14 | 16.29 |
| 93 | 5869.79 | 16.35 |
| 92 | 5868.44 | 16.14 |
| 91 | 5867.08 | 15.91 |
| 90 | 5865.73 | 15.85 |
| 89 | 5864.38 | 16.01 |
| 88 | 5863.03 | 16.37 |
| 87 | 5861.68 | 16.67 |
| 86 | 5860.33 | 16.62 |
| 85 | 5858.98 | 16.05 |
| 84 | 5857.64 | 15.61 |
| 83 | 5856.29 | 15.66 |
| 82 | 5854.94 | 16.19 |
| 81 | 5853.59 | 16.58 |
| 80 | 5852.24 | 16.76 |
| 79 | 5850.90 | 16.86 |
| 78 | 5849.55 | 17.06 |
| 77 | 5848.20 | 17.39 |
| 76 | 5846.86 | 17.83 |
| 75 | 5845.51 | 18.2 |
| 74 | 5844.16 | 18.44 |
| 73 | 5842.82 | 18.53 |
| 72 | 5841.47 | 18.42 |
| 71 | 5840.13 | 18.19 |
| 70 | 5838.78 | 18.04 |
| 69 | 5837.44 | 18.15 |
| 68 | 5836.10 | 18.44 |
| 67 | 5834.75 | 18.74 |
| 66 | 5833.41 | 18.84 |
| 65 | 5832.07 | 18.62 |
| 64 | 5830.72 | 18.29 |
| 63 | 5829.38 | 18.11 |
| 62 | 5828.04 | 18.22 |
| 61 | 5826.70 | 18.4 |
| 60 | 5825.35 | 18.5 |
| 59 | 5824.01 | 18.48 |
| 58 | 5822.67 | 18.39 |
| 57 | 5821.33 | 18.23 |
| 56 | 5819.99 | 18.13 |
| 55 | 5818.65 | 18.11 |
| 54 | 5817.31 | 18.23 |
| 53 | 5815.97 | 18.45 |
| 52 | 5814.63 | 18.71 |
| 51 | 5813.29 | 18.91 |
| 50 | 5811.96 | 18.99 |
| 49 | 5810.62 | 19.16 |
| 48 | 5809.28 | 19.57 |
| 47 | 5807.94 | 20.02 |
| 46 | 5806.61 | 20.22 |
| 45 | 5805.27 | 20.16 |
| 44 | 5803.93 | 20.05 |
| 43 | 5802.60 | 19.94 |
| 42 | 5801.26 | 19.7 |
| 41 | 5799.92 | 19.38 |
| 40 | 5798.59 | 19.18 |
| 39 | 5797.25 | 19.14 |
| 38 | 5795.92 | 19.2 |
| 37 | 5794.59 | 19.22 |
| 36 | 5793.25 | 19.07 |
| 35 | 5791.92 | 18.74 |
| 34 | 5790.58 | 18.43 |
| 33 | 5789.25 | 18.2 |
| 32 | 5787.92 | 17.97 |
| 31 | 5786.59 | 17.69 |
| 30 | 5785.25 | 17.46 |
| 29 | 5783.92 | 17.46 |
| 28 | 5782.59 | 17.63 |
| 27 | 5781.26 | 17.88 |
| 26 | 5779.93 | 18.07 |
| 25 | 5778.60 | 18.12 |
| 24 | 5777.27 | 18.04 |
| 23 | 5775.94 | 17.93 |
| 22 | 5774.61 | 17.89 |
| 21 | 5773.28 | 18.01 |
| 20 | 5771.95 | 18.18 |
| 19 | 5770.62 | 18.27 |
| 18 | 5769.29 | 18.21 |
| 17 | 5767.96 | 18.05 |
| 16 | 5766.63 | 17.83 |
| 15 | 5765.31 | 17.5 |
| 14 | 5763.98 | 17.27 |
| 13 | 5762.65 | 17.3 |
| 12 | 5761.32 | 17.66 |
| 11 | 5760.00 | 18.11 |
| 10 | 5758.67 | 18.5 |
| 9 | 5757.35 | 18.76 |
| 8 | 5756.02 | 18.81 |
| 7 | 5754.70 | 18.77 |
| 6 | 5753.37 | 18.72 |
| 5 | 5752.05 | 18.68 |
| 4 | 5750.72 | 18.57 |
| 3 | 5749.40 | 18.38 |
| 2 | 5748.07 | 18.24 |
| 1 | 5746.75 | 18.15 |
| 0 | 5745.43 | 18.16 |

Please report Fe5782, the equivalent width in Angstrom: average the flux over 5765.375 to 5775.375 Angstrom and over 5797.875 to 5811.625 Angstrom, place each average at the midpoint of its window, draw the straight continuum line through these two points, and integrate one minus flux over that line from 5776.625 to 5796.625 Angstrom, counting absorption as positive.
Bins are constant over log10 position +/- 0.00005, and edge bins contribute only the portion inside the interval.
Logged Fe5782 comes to 0.6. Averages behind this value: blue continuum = 18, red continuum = 19.7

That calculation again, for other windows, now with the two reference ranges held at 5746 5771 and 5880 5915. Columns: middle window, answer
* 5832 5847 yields -4.8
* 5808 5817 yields -2.1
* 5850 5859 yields -2.2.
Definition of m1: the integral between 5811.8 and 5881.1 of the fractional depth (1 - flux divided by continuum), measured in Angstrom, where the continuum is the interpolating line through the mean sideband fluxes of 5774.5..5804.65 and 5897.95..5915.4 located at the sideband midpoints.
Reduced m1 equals -4.9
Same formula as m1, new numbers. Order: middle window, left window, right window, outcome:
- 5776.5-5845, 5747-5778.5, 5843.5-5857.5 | -4.3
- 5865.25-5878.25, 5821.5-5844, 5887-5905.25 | -3.4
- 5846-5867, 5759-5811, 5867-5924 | -2.6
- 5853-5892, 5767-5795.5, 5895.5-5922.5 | 2.4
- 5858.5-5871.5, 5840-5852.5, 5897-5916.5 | 0.1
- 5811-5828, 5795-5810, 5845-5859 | 0.2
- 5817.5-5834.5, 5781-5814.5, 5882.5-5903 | -2.7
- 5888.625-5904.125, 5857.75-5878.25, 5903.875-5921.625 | 6.9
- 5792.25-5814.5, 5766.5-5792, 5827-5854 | -1.8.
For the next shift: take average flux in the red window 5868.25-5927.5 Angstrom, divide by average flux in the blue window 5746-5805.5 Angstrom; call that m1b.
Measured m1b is 0.69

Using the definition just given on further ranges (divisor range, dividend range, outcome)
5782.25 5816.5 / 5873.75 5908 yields 0.56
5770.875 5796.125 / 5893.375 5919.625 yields 0.69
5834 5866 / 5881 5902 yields 0.51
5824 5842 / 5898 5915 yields 0.72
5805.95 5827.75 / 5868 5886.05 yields 0.75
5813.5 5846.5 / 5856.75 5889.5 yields 0.77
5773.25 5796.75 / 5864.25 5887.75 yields 0.77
